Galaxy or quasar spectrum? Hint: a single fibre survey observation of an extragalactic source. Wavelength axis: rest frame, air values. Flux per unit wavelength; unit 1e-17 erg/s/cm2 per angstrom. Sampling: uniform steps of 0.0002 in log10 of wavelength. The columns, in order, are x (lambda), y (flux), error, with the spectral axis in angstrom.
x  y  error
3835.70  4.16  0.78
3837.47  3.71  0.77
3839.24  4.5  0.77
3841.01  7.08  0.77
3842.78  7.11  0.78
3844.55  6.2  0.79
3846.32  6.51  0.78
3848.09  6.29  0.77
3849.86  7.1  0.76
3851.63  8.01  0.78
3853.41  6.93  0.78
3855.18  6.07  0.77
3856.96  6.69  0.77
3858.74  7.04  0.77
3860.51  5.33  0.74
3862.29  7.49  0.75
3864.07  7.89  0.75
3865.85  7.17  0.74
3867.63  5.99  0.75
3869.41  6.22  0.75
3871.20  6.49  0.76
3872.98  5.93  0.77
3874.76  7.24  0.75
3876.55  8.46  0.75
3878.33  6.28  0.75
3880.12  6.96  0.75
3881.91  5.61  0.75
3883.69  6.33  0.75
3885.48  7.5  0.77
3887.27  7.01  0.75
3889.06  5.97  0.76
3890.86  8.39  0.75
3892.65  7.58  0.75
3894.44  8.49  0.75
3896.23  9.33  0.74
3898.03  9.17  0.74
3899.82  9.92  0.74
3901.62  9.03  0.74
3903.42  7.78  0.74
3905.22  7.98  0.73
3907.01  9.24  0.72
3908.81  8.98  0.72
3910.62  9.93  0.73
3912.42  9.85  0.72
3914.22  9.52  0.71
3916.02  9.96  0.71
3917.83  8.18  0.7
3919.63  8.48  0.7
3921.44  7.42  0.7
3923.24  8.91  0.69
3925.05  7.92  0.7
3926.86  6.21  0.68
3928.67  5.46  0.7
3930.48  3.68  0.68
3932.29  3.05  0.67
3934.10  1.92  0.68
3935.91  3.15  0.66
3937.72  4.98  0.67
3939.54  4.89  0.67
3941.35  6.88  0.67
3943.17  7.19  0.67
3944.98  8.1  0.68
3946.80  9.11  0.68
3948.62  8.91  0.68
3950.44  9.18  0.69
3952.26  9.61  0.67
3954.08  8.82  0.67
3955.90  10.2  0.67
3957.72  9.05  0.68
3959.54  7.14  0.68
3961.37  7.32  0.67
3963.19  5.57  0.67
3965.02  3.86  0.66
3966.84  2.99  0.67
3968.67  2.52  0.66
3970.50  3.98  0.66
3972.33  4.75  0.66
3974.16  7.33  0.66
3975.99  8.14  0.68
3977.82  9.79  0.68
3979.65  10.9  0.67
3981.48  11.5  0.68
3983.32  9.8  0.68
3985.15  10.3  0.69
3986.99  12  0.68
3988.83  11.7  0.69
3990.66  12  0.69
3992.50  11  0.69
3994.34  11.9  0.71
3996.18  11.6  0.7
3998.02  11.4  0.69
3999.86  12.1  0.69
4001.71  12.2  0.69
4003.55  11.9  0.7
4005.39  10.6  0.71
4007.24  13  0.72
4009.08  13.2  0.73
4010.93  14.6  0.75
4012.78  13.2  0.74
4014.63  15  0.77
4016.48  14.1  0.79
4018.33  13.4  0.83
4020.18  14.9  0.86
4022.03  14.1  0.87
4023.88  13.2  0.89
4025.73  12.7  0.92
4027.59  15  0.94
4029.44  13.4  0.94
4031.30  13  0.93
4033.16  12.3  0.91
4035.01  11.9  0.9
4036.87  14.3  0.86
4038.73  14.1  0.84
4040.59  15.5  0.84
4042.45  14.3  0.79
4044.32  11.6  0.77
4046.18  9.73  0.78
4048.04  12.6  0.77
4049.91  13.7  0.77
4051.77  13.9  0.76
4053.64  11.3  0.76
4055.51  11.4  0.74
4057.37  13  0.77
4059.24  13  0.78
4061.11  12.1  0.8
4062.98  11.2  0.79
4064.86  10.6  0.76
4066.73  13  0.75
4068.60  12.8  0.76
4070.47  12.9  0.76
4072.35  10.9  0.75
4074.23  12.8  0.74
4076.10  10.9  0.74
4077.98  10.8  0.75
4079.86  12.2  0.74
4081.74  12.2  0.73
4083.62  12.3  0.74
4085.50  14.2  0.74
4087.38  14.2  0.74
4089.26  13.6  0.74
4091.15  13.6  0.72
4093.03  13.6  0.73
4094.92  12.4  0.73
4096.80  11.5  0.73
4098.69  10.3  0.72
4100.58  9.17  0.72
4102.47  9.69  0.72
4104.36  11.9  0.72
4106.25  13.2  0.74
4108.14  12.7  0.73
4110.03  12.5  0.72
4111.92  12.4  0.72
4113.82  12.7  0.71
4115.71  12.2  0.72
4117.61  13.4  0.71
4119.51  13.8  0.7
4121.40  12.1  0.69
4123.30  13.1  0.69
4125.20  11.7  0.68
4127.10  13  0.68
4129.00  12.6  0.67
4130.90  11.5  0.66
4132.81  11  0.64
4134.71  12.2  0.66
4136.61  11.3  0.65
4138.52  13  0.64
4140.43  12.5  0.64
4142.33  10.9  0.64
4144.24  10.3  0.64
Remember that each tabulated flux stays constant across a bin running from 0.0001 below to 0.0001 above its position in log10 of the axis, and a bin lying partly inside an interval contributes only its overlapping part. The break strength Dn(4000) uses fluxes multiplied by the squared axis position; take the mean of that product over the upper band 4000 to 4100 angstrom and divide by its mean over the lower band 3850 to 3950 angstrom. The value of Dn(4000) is 1.90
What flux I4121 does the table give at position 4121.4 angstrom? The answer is 12.1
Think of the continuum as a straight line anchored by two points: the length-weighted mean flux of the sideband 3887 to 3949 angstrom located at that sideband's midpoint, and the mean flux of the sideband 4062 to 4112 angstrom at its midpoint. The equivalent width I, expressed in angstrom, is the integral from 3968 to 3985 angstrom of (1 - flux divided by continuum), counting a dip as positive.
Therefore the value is 2.4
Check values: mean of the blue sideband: 7.49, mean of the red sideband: 12.1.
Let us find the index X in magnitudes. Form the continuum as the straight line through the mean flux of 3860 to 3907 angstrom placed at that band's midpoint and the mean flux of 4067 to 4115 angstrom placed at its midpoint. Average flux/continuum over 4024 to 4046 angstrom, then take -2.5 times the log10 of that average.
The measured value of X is -0.22 mag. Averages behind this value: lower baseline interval 7.42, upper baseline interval 12.2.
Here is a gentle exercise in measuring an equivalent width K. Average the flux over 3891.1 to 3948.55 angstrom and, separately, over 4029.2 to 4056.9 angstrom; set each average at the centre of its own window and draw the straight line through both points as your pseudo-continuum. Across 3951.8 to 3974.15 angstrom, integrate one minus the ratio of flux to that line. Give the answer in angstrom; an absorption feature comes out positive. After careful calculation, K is 7.2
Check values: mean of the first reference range 7.52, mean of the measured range 6.29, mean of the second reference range 12.9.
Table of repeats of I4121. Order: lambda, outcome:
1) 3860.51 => 5.33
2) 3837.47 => 3.71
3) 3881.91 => 5.61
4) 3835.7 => 4.16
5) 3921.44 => 7.42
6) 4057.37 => 13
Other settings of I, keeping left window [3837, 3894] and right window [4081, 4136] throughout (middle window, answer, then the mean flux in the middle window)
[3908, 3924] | -2.4 angstrom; 9.02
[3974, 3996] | -2.7 angstrom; 10.7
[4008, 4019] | -4.1 angstrom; 13.9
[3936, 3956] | 2.1 angstrom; 7.7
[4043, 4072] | -2.6 angstrom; 12.2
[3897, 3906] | -1.5 angstrom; 8.79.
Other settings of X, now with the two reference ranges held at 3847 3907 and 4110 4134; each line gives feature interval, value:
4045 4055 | -0.12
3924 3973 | 0.38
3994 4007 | -0.18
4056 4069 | -0.09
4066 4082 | -0.06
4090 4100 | -0.03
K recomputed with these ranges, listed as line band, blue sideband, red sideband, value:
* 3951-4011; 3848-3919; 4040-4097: 5.1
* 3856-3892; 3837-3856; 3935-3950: -1.8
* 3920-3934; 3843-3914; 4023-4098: 4.6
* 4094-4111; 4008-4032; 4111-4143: 1.6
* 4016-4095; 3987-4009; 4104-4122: -3.7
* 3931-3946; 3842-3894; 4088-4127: 6.1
